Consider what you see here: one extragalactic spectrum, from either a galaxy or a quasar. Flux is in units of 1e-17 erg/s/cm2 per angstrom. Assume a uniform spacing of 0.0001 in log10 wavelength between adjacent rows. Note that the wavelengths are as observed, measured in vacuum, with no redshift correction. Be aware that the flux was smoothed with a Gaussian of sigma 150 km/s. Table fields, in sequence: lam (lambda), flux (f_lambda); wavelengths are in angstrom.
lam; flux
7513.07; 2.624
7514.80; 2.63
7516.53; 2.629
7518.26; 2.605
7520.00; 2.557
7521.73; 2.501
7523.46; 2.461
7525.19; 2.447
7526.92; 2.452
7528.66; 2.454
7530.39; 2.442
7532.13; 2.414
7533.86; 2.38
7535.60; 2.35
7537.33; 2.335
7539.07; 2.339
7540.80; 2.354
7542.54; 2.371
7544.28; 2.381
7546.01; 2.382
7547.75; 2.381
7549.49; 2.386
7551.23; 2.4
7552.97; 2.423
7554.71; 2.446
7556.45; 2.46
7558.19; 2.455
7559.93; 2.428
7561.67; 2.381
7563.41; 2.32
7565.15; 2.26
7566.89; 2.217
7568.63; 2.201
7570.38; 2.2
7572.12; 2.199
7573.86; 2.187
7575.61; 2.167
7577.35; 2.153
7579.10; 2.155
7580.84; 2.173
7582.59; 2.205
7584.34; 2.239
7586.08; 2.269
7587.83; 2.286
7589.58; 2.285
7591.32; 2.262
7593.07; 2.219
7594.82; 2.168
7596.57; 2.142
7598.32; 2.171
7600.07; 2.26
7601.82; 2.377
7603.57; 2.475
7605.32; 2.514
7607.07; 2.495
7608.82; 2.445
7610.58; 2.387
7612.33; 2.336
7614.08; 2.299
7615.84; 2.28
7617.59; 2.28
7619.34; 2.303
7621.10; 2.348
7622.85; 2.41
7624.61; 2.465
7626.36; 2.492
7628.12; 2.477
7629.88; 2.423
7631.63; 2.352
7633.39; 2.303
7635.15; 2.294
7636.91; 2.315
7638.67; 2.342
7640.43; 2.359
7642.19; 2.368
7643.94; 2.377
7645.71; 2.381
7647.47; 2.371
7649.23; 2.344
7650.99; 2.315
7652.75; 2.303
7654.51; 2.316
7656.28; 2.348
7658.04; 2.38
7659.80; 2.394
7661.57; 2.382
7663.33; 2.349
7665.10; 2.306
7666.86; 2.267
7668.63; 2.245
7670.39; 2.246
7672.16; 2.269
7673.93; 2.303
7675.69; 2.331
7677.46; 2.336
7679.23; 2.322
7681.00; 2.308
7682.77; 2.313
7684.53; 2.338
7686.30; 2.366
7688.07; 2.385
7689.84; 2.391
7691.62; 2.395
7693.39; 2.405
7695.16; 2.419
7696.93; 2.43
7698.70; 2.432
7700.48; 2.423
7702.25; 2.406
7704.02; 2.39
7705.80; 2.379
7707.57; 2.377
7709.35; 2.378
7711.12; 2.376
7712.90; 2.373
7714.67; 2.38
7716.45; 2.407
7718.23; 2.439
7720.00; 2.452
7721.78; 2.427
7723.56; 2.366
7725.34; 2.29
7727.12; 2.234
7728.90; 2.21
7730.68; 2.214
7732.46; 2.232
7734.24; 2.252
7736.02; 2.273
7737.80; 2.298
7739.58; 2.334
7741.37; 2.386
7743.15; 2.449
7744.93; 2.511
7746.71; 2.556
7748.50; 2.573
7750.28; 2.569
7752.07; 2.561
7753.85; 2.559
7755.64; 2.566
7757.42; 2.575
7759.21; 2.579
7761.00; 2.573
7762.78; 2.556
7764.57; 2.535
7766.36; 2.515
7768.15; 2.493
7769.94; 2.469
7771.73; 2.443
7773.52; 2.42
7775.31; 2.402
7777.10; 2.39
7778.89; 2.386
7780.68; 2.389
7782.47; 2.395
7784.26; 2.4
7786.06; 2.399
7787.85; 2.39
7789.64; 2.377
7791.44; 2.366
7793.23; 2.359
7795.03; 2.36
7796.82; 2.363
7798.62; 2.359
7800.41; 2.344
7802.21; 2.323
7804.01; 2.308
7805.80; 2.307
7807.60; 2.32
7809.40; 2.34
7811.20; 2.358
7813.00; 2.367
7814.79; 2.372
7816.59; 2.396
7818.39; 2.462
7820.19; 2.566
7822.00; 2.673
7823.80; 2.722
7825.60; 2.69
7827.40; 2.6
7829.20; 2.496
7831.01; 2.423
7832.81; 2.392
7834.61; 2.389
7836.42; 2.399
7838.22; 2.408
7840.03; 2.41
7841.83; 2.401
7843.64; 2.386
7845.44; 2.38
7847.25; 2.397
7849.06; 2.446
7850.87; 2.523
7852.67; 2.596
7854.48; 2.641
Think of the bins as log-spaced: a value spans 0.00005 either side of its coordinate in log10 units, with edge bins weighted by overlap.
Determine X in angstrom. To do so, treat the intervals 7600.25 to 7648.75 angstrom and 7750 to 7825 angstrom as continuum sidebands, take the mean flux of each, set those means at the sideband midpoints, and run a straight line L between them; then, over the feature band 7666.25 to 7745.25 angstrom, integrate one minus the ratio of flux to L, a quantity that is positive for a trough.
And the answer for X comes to 2.00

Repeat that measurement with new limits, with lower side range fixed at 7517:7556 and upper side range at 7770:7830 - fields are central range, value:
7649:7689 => 1.6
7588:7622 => 1.5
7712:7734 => 0.8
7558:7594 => 2.6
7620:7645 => 0.4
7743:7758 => -0.8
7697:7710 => 0.1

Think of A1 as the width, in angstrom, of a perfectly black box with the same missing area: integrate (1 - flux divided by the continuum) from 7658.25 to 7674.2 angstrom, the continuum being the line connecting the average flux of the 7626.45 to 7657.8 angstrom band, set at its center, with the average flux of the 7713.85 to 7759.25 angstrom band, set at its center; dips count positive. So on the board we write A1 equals 0.4 angstrom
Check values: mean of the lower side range 2.36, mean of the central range 2.31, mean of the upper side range 2.41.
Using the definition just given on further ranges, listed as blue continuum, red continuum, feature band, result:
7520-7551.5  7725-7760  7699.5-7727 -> 0.3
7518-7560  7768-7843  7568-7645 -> 3.6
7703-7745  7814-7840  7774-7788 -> 0.2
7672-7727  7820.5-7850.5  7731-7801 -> -0.3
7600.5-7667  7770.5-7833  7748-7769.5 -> -1.3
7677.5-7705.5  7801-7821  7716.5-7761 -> -0.7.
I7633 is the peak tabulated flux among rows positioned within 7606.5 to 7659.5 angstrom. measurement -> 2.495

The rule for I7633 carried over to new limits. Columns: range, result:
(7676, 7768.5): 2.579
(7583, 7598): 2.286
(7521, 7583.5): 2.501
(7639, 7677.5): 2.394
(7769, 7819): 2.469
